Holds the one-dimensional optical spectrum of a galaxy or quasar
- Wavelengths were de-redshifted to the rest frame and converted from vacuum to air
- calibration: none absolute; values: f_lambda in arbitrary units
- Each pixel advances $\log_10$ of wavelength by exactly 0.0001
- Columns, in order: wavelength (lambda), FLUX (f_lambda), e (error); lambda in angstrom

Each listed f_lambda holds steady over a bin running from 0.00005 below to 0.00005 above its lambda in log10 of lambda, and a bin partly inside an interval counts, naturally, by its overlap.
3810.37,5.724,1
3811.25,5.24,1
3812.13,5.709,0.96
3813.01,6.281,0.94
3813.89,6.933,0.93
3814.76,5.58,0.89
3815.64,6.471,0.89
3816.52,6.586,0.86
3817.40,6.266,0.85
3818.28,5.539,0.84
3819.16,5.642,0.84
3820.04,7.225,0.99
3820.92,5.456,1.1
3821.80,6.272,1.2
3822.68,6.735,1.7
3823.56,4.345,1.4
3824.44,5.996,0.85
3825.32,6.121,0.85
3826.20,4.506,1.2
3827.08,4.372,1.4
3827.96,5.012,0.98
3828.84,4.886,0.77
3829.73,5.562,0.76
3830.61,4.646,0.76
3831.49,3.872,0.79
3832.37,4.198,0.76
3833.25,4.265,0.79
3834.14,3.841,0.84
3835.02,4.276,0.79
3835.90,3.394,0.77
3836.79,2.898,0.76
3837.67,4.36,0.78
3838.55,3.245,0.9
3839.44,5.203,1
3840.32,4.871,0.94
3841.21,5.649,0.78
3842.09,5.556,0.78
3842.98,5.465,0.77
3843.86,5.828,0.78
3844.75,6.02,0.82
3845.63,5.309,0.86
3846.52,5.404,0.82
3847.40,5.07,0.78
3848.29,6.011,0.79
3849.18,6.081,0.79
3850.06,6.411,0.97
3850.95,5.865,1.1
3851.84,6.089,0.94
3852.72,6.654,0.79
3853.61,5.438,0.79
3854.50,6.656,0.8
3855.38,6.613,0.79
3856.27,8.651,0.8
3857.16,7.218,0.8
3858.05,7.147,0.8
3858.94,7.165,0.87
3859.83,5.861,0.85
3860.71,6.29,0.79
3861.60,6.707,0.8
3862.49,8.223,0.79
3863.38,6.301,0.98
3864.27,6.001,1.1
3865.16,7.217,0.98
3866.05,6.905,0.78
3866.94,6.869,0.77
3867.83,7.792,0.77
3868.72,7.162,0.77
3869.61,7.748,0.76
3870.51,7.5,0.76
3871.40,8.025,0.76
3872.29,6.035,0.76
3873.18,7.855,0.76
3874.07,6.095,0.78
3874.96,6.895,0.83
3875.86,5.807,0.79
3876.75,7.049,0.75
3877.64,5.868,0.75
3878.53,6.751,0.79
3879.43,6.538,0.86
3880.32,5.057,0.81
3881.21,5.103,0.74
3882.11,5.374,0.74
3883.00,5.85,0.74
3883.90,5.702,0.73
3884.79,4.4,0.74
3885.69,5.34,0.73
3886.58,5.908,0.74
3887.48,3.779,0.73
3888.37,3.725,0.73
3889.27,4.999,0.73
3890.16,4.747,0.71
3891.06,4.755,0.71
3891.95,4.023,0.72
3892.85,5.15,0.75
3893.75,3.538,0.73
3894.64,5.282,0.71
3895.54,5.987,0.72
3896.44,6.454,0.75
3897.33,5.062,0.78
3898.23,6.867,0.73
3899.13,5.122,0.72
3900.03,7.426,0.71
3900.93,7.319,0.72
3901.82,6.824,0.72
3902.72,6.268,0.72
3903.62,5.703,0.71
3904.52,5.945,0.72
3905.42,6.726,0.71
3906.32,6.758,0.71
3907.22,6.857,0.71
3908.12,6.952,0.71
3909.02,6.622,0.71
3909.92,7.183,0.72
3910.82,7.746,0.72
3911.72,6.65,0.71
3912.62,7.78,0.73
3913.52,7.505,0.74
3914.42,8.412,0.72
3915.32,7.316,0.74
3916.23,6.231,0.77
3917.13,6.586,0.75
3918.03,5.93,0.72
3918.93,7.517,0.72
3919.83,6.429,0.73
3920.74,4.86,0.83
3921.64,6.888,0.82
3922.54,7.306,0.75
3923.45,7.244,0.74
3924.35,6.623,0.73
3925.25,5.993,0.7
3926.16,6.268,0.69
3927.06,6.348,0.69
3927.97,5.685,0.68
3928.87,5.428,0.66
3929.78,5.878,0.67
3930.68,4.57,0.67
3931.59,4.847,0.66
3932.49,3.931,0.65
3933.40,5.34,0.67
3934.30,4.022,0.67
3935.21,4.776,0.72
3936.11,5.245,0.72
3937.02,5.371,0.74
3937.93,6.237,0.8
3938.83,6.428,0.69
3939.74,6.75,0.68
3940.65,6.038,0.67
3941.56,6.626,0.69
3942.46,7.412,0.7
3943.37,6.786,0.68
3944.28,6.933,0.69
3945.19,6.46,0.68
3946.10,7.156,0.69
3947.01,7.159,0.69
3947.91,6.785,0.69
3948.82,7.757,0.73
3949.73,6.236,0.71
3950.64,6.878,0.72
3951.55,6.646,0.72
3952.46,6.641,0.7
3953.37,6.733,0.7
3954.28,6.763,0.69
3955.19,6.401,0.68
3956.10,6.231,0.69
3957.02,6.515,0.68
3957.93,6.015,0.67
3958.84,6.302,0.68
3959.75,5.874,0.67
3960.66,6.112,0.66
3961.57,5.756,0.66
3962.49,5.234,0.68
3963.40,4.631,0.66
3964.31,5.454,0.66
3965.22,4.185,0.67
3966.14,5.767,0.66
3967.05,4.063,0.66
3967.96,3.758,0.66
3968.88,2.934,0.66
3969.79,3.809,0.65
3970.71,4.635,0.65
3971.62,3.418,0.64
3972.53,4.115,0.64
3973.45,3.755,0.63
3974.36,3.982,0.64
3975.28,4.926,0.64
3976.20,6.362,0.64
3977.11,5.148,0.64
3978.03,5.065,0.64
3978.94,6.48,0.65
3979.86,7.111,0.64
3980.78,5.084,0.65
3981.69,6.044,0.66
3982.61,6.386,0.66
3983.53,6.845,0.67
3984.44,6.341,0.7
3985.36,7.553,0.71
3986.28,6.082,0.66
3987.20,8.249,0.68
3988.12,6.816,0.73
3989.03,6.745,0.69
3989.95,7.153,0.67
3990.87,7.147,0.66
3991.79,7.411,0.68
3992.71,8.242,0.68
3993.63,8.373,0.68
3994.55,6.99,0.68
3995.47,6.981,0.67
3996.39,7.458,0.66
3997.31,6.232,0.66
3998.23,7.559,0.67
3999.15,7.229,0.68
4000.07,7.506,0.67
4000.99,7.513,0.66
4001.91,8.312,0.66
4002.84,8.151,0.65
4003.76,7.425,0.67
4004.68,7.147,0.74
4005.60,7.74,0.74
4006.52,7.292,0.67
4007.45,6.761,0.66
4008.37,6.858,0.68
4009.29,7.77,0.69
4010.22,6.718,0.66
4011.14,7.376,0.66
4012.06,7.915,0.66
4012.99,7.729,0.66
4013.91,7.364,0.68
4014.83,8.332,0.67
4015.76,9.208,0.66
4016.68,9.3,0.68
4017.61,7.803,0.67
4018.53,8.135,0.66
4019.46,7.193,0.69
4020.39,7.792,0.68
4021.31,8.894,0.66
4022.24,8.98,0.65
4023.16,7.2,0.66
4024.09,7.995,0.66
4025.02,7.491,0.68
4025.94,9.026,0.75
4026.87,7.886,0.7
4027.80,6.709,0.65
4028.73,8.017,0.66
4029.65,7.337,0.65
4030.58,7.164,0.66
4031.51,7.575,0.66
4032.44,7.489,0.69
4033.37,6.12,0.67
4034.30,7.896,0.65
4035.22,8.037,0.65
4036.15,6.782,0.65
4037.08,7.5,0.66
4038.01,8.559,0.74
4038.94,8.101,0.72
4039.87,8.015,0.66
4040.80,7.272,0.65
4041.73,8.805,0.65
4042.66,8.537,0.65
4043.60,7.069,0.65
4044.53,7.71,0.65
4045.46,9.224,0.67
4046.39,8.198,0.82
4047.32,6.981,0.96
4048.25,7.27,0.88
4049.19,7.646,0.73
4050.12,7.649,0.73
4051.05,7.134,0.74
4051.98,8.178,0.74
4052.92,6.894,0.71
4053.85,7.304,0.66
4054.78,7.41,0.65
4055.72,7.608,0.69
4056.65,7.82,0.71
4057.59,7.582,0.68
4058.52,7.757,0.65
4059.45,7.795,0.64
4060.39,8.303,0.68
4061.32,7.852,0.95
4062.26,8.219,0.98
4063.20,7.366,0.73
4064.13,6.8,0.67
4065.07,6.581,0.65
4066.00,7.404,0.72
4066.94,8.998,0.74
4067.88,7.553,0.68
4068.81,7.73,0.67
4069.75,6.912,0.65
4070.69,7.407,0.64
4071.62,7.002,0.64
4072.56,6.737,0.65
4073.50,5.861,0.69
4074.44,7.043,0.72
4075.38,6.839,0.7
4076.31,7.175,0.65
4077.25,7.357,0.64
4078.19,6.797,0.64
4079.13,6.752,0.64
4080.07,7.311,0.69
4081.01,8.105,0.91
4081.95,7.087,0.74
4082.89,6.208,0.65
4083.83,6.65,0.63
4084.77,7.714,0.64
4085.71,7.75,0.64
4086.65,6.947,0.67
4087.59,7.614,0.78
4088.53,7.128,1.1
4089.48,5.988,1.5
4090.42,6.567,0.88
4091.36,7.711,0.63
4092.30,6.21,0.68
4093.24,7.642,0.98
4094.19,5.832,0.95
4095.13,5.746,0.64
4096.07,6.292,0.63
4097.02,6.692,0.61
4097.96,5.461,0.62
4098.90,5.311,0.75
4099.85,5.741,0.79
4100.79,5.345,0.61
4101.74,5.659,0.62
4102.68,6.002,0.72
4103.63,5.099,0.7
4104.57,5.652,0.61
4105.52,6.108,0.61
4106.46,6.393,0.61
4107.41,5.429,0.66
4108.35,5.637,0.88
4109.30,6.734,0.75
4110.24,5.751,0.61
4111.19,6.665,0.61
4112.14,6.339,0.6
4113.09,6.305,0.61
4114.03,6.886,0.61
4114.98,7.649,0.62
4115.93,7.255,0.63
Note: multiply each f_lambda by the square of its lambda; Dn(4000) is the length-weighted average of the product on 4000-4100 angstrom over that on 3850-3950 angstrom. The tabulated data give 1.28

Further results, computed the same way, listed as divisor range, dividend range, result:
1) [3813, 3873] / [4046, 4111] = 1.32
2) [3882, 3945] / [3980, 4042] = 1.31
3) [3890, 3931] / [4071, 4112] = 1.13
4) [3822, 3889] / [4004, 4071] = 1.45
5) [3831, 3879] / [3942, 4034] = 1.19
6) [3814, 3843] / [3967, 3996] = 1.25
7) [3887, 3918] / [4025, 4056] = 1.34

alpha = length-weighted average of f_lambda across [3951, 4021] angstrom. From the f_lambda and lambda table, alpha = 6.52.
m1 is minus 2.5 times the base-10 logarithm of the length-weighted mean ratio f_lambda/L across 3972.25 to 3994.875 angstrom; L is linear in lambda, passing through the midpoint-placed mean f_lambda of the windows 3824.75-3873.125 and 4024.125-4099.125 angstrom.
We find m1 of 0.074 mag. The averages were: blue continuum 5.84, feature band 6.35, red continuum 7.34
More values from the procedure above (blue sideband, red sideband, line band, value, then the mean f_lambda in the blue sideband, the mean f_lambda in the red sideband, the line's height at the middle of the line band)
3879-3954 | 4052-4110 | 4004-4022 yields -0.185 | 6.1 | 6.87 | 6.55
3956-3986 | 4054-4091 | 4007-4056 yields -0.193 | 5.32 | 7.28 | 6.49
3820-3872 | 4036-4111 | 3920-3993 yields 0.086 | 5.83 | 7.06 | 6.43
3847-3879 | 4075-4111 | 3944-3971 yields 0.134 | 6.72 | 6.49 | 6.63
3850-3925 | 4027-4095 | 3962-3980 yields 0.411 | 6.37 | 7.39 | 6.86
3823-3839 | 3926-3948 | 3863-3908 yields -0.167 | 4.45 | 5.92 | 5.21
